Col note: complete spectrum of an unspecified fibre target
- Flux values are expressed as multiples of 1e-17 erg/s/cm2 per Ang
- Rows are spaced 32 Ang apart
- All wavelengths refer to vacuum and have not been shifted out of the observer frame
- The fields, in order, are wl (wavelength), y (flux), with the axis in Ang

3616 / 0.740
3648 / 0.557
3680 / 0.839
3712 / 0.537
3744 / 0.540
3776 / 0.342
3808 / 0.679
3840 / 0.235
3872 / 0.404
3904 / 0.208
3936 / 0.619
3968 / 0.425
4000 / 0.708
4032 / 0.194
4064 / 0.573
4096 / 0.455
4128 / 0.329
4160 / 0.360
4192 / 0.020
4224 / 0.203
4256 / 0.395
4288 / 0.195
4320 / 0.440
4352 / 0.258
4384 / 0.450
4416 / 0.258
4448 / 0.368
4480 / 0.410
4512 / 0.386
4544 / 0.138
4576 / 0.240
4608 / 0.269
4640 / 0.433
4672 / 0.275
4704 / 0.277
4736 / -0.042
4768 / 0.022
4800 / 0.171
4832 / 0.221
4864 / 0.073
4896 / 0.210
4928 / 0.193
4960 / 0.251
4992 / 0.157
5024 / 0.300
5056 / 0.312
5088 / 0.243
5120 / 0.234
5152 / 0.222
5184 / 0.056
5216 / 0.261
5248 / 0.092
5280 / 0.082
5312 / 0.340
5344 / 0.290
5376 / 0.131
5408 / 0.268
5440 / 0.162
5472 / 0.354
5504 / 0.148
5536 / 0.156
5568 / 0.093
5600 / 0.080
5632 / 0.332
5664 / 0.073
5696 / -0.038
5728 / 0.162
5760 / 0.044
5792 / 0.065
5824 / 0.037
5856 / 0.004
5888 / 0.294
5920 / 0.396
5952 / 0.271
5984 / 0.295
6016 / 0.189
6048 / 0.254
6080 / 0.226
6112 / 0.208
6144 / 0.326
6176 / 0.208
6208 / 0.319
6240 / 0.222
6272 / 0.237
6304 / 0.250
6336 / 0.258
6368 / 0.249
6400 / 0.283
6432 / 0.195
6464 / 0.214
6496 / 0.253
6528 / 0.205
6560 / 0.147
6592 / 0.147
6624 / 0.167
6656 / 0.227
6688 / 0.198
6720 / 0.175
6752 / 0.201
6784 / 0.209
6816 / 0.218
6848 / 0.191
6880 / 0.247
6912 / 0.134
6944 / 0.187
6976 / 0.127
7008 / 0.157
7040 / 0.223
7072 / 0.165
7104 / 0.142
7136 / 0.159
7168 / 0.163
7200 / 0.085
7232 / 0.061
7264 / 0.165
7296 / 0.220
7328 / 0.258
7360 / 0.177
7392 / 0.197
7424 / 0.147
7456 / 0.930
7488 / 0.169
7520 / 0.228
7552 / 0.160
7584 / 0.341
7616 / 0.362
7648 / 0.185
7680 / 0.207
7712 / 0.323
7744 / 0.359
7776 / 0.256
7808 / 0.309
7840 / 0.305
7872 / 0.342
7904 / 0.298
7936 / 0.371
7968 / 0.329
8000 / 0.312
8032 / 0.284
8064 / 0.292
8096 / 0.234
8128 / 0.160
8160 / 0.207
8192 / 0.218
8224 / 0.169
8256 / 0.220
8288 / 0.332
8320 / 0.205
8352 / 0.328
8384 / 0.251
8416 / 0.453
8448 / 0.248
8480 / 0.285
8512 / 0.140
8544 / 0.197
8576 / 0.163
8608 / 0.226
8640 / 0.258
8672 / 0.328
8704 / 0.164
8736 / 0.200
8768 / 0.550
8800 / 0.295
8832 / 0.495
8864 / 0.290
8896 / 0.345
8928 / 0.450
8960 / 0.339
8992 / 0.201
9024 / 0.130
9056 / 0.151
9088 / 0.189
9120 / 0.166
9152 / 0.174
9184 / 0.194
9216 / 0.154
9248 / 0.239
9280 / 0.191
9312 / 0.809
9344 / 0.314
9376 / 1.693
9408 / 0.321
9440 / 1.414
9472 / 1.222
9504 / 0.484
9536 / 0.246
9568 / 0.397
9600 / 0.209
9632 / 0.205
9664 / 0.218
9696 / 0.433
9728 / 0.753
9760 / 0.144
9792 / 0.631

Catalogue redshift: 0.999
